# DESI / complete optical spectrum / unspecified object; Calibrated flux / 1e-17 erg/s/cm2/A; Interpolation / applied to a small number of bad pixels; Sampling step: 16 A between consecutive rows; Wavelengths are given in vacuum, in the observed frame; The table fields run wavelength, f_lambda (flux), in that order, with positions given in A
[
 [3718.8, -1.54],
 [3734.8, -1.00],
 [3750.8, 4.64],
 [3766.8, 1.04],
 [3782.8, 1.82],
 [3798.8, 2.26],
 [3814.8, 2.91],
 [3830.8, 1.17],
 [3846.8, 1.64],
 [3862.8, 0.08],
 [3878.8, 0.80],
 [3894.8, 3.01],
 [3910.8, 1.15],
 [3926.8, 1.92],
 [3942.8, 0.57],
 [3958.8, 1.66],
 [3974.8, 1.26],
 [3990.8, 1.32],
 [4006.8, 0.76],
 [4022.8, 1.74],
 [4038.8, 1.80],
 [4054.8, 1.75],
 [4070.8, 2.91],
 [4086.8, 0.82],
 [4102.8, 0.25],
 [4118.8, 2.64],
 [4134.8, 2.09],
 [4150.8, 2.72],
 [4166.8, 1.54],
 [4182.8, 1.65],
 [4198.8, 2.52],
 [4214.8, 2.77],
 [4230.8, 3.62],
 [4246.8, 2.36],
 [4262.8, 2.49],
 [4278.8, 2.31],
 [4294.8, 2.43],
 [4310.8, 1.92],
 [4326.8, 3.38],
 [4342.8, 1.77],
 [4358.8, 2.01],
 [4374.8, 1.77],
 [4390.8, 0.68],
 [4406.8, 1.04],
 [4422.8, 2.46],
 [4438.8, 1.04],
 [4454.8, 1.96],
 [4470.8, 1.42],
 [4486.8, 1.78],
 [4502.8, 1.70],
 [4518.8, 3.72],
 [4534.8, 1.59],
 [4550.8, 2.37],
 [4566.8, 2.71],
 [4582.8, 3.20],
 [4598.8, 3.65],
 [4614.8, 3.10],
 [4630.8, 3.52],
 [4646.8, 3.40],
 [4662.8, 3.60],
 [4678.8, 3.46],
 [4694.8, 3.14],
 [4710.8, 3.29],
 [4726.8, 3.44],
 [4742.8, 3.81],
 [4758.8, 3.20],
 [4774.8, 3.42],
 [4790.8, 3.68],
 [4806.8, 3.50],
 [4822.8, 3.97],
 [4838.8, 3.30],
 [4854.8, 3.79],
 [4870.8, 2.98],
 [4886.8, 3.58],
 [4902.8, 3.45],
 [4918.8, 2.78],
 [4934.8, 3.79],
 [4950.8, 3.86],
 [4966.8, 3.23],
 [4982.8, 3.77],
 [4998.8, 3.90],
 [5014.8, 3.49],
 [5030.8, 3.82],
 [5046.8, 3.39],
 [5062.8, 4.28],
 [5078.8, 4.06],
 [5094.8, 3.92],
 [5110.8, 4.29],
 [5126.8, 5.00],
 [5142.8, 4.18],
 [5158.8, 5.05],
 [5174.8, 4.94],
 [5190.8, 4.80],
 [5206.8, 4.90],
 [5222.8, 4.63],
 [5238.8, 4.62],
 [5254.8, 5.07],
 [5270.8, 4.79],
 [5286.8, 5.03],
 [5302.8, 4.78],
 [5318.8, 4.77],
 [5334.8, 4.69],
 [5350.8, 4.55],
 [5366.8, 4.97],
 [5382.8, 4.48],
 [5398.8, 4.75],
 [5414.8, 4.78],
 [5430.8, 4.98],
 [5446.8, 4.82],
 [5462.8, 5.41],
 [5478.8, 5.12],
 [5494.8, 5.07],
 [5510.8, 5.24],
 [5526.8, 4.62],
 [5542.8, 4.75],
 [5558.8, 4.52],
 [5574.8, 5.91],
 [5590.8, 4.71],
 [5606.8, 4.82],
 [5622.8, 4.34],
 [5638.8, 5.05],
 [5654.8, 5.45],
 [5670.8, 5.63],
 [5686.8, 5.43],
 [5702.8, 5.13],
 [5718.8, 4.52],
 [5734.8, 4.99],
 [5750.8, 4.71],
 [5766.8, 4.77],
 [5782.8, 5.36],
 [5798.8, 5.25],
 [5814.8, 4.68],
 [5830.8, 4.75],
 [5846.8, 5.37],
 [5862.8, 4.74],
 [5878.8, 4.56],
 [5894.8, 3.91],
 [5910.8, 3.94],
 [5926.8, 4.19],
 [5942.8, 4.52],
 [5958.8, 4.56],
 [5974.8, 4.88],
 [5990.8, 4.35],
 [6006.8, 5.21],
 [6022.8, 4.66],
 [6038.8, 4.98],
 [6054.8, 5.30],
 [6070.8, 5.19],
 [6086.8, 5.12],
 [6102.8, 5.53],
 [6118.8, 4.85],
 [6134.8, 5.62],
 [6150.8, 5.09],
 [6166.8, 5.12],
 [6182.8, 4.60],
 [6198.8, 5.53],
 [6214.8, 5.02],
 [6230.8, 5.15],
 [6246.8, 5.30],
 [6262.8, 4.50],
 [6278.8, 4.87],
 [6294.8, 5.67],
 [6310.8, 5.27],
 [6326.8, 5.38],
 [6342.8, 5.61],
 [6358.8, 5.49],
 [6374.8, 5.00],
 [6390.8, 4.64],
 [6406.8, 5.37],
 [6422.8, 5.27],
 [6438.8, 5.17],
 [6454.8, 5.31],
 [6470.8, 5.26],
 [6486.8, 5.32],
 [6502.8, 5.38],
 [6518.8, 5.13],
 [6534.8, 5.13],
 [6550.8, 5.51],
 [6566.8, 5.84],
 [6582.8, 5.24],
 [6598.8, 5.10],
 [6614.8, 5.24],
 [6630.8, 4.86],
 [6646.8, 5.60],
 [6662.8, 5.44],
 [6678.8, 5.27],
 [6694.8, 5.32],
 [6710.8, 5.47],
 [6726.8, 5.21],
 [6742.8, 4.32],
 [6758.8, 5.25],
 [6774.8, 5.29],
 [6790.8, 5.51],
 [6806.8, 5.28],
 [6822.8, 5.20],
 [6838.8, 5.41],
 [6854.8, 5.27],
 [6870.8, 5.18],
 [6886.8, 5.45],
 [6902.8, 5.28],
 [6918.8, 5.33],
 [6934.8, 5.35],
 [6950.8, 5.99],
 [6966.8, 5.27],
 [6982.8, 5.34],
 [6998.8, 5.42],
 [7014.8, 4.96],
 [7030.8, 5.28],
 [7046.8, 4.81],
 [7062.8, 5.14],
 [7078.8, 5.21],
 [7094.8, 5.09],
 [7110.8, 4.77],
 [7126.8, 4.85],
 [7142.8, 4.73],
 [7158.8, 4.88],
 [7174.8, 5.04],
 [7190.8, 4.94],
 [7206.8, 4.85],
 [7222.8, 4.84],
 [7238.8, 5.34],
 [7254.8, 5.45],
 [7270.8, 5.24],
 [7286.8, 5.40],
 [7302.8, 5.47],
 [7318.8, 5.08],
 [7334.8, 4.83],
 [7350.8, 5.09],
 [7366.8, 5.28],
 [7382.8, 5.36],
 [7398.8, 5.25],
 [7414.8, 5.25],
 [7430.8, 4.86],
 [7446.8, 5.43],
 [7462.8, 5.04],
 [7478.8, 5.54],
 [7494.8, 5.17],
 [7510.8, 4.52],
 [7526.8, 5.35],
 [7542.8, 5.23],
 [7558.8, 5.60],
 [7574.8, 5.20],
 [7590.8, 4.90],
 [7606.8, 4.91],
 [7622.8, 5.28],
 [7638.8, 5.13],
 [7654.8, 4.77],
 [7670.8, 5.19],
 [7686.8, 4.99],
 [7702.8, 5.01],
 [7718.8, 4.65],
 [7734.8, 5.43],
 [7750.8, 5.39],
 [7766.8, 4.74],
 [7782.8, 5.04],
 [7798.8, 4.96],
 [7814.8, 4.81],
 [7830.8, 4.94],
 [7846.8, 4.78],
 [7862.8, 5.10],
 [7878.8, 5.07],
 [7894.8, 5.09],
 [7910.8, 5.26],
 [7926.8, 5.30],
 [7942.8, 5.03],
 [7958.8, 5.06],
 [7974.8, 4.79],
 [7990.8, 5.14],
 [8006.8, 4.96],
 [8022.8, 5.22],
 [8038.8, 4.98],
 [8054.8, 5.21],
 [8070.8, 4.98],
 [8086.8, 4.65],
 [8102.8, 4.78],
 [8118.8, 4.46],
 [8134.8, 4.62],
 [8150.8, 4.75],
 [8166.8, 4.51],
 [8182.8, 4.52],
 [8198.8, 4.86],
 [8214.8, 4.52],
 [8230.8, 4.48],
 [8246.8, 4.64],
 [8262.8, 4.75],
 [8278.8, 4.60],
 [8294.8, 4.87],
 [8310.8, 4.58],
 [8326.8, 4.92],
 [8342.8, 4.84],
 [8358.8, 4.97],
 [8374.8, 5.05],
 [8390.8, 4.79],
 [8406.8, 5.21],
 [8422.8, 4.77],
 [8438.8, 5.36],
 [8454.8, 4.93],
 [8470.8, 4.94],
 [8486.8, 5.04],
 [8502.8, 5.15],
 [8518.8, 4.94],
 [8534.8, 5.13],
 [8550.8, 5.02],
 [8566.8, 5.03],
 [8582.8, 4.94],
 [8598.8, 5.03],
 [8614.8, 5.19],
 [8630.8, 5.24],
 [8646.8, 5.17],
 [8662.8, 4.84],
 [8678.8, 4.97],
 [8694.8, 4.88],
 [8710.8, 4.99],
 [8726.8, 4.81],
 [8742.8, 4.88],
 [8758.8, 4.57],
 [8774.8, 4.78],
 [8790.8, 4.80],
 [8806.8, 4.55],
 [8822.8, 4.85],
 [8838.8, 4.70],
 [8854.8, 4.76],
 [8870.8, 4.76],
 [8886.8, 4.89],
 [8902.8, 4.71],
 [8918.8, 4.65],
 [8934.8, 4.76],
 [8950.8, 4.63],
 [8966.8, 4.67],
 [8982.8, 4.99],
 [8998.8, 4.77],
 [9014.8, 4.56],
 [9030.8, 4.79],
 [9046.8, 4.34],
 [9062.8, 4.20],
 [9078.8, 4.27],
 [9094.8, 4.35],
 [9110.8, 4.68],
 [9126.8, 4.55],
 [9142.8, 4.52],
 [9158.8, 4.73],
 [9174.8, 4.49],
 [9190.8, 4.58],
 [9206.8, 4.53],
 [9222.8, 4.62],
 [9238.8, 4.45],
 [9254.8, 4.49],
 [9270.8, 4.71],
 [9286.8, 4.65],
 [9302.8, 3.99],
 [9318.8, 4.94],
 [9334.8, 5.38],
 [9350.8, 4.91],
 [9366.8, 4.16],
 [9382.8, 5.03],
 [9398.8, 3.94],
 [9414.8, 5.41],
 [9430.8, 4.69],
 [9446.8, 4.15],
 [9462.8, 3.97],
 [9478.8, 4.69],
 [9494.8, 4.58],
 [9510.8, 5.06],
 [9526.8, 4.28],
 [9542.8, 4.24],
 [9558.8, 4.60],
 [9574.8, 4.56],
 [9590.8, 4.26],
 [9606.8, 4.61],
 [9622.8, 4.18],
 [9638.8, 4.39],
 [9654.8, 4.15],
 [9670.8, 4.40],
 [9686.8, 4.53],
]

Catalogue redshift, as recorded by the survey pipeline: 0.144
